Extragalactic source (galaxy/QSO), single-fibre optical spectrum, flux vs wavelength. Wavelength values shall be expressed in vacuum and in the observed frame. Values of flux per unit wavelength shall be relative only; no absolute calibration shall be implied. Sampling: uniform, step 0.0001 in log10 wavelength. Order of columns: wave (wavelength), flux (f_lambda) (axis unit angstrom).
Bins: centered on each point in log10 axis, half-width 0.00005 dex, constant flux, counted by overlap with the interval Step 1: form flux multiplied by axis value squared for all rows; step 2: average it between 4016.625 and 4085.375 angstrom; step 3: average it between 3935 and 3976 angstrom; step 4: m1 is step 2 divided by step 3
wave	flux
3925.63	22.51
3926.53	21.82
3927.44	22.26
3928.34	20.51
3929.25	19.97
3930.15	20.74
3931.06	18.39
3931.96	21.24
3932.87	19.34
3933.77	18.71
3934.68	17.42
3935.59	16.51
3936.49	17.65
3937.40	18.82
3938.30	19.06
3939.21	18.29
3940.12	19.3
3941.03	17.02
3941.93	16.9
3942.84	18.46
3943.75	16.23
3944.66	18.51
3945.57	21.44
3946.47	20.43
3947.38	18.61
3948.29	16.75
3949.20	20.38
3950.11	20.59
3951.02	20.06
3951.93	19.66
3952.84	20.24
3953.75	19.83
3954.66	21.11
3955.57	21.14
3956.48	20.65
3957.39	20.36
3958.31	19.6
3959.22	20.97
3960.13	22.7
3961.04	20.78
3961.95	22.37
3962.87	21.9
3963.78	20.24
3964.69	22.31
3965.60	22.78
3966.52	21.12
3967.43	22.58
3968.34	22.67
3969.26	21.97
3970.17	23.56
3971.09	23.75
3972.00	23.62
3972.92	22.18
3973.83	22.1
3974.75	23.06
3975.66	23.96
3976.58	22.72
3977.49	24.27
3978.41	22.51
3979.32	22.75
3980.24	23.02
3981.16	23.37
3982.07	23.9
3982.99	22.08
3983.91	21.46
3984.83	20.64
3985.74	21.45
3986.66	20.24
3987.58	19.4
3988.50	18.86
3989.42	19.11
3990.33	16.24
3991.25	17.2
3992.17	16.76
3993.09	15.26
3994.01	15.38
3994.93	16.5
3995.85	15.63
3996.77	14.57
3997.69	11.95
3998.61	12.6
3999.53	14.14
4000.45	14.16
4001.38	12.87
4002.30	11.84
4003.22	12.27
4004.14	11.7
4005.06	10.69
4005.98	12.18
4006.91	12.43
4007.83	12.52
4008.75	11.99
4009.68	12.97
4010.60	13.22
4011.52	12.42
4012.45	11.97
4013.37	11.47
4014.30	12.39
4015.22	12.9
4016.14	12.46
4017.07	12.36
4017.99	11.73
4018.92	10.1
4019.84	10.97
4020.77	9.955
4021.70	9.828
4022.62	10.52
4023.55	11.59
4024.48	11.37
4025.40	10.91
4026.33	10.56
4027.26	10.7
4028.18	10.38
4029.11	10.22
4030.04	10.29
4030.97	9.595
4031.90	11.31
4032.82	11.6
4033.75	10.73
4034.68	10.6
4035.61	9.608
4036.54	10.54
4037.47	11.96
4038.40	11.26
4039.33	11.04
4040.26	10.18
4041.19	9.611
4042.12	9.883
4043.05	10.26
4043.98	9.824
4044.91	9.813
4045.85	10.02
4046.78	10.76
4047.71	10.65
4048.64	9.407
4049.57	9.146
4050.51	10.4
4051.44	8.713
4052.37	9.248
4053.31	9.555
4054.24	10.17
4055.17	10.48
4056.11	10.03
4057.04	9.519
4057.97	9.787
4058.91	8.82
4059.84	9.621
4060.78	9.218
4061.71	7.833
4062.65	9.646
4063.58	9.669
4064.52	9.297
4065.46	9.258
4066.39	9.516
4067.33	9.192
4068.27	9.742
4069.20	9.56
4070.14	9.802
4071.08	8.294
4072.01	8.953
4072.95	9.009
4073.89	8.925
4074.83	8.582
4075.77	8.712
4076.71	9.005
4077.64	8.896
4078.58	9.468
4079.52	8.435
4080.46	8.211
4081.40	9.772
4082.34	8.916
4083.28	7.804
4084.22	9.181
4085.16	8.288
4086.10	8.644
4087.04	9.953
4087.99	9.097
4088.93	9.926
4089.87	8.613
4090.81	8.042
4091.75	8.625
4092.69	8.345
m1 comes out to 0.5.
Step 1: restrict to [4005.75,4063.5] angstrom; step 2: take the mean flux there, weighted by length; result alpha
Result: 10.6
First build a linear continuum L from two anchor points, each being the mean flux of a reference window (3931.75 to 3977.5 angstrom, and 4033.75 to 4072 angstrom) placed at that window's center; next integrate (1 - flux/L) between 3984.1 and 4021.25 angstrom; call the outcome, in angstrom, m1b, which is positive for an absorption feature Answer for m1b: 3.02 angstrom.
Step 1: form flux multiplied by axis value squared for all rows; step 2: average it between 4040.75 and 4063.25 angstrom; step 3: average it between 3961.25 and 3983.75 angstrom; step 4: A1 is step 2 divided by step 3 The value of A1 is 0.44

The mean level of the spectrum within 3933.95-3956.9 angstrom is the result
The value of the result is 19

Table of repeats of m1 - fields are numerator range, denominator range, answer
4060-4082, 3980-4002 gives 0.54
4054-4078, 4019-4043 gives 0.89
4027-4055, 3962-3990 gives 0.48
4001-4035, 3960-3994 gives 0.55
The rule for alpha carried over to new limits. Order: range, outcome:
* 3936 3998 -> 20.2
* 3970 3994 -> 21.1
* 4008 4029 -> 11.5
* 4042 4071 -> 9.62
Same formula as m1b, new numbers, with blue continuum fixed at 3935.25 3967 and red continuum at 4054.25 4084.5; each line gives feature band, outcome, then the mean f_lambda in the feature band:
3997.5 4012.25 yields 2.44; 12.5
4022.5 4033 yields 1.77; 10.7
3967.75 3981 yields -3.96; 23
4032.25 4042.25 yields 1.16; 10.7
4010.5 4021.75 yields 1.84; 11.7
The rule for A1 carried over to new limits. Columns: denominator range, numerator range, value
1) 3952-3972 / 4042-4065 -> 0.47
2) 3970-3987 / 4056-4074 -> 0.43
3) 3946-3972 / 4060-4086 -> 0.45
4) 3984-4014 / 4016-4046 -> 0.73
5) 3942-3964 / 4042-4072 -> 0.50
